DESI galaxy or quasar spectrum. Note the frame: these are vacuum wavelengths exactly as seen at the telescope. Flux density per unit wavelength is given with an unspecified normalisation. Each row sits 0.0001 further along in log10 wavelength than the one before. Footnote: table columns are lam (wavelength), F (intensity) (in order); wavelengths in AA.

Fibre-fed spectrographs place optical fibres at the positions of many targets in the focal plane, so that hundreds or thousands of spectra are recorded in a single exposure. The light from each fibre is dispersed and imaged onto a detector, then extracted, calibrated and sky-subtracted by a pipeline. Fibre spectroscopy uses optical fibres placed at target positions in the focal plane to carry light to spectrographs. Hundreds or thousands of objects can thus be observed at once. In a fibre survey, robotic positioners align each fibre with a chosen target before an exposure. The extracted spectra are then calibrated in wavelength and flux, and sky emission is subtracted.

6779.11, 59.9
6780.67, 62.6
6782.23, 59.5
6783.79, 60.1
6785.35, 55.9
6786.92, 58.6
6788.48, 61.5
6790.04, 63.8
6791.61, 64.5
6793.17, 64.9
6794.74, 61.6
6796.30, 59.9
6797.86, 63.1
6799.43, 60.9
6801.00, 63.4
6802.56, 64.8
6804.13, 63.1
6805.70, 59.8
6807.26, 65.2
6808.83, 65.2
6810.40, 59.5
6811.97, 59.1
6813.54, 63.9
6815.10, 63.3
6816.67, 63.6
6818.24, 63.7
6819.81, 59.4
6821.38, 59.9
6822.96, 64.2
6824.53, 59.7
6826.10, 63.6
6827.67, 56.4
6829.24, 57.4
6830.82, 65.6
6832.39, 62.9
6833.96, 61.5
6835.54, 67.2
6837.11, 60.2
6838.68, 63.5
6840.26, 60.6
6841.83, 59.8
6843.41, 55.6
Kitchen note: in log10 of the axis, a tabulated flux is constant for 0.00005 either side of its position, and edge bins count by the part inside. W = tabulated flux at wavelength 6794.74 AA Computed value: 61.6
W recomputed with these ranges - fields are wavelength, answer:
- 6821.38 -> 59.9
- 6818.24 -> 63.7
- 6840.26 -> 60.6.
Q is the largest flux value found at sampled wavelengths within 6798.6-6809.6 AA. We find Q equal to 65.2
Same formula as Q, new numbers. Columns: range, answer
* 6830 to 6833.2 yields 65.6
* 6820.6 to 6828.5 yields 64.2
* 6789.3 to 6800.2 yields 64.9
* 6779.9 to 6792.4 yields 64.5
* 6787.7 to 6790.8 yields 63.8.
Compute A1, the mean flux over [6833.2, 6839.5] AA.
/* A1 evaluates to 63.1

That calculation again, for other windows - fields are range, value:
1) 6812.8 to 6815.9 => 63.8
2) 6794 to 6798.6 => 61.6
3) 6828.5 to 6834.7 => 61.9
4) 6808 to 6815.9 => 62.2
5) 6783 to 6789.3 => 59.1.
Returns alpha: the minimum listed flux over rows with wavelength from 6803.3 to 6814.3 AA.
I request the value 59.1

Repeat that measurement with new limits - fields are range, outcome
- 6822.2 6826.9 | 59.7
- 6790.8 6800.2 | 59.9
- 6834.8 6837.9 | 60.2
